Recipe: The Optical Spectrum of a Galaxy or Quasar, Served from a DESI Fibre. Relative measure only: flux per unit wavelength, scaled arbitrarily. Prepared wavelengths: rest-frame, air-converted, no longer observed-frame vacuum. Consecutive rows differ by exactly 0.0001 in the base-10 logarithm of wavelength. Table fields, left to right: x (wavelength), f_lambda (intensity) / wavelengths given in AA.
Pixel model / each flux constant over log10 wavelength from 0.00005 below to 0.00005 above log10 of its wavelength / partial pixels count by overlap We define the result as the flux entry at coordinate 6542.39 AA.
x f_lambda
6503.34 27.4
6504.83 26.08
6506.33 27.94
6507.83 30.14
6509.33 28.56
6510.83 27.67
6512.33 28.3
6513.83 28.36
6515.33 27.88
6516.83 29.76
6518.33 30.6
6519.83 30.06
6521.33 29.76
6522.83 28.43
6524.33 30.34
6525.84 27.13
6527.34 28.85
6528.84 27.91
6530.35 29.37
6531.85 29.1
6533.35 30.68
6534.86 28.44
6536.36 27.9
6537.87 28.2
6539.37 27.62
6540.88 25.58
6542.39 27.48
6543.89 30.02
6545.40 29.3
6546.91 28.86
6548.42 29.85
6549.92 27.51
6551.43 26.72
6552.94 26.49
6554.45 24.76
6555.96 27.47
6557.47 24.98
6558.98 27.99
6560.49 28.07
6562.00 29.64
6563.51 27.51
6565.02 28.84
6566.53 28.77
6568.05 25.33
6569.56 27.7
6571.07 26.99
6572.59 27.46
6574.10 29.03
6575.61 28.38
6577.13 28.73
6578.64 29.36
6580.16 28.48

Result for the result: 27.48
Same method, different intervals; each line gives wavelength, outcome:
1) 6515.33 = 27.88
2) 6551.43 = 26.72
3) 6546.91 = 28.86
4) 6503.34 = 27.4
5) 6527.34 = 28.85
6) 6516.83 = 29.76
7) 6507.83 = 30.14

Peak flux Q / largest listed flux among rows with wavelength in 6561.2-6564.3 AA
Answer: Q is 29.64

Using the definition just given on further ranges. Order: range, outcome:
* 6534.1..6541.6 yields 28.44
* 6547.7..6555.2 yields 29.85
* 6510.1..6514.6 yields 28.36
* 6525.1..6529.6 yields 28.85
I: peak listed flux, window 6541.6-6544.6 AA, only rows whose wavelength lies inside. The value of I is 30.02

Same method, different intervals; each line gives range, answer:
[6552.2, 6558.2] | 27.47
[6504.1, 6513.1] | 30.14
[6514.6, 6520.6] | 30.6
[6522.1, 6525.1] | 30.34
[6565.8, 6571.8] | 28.77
